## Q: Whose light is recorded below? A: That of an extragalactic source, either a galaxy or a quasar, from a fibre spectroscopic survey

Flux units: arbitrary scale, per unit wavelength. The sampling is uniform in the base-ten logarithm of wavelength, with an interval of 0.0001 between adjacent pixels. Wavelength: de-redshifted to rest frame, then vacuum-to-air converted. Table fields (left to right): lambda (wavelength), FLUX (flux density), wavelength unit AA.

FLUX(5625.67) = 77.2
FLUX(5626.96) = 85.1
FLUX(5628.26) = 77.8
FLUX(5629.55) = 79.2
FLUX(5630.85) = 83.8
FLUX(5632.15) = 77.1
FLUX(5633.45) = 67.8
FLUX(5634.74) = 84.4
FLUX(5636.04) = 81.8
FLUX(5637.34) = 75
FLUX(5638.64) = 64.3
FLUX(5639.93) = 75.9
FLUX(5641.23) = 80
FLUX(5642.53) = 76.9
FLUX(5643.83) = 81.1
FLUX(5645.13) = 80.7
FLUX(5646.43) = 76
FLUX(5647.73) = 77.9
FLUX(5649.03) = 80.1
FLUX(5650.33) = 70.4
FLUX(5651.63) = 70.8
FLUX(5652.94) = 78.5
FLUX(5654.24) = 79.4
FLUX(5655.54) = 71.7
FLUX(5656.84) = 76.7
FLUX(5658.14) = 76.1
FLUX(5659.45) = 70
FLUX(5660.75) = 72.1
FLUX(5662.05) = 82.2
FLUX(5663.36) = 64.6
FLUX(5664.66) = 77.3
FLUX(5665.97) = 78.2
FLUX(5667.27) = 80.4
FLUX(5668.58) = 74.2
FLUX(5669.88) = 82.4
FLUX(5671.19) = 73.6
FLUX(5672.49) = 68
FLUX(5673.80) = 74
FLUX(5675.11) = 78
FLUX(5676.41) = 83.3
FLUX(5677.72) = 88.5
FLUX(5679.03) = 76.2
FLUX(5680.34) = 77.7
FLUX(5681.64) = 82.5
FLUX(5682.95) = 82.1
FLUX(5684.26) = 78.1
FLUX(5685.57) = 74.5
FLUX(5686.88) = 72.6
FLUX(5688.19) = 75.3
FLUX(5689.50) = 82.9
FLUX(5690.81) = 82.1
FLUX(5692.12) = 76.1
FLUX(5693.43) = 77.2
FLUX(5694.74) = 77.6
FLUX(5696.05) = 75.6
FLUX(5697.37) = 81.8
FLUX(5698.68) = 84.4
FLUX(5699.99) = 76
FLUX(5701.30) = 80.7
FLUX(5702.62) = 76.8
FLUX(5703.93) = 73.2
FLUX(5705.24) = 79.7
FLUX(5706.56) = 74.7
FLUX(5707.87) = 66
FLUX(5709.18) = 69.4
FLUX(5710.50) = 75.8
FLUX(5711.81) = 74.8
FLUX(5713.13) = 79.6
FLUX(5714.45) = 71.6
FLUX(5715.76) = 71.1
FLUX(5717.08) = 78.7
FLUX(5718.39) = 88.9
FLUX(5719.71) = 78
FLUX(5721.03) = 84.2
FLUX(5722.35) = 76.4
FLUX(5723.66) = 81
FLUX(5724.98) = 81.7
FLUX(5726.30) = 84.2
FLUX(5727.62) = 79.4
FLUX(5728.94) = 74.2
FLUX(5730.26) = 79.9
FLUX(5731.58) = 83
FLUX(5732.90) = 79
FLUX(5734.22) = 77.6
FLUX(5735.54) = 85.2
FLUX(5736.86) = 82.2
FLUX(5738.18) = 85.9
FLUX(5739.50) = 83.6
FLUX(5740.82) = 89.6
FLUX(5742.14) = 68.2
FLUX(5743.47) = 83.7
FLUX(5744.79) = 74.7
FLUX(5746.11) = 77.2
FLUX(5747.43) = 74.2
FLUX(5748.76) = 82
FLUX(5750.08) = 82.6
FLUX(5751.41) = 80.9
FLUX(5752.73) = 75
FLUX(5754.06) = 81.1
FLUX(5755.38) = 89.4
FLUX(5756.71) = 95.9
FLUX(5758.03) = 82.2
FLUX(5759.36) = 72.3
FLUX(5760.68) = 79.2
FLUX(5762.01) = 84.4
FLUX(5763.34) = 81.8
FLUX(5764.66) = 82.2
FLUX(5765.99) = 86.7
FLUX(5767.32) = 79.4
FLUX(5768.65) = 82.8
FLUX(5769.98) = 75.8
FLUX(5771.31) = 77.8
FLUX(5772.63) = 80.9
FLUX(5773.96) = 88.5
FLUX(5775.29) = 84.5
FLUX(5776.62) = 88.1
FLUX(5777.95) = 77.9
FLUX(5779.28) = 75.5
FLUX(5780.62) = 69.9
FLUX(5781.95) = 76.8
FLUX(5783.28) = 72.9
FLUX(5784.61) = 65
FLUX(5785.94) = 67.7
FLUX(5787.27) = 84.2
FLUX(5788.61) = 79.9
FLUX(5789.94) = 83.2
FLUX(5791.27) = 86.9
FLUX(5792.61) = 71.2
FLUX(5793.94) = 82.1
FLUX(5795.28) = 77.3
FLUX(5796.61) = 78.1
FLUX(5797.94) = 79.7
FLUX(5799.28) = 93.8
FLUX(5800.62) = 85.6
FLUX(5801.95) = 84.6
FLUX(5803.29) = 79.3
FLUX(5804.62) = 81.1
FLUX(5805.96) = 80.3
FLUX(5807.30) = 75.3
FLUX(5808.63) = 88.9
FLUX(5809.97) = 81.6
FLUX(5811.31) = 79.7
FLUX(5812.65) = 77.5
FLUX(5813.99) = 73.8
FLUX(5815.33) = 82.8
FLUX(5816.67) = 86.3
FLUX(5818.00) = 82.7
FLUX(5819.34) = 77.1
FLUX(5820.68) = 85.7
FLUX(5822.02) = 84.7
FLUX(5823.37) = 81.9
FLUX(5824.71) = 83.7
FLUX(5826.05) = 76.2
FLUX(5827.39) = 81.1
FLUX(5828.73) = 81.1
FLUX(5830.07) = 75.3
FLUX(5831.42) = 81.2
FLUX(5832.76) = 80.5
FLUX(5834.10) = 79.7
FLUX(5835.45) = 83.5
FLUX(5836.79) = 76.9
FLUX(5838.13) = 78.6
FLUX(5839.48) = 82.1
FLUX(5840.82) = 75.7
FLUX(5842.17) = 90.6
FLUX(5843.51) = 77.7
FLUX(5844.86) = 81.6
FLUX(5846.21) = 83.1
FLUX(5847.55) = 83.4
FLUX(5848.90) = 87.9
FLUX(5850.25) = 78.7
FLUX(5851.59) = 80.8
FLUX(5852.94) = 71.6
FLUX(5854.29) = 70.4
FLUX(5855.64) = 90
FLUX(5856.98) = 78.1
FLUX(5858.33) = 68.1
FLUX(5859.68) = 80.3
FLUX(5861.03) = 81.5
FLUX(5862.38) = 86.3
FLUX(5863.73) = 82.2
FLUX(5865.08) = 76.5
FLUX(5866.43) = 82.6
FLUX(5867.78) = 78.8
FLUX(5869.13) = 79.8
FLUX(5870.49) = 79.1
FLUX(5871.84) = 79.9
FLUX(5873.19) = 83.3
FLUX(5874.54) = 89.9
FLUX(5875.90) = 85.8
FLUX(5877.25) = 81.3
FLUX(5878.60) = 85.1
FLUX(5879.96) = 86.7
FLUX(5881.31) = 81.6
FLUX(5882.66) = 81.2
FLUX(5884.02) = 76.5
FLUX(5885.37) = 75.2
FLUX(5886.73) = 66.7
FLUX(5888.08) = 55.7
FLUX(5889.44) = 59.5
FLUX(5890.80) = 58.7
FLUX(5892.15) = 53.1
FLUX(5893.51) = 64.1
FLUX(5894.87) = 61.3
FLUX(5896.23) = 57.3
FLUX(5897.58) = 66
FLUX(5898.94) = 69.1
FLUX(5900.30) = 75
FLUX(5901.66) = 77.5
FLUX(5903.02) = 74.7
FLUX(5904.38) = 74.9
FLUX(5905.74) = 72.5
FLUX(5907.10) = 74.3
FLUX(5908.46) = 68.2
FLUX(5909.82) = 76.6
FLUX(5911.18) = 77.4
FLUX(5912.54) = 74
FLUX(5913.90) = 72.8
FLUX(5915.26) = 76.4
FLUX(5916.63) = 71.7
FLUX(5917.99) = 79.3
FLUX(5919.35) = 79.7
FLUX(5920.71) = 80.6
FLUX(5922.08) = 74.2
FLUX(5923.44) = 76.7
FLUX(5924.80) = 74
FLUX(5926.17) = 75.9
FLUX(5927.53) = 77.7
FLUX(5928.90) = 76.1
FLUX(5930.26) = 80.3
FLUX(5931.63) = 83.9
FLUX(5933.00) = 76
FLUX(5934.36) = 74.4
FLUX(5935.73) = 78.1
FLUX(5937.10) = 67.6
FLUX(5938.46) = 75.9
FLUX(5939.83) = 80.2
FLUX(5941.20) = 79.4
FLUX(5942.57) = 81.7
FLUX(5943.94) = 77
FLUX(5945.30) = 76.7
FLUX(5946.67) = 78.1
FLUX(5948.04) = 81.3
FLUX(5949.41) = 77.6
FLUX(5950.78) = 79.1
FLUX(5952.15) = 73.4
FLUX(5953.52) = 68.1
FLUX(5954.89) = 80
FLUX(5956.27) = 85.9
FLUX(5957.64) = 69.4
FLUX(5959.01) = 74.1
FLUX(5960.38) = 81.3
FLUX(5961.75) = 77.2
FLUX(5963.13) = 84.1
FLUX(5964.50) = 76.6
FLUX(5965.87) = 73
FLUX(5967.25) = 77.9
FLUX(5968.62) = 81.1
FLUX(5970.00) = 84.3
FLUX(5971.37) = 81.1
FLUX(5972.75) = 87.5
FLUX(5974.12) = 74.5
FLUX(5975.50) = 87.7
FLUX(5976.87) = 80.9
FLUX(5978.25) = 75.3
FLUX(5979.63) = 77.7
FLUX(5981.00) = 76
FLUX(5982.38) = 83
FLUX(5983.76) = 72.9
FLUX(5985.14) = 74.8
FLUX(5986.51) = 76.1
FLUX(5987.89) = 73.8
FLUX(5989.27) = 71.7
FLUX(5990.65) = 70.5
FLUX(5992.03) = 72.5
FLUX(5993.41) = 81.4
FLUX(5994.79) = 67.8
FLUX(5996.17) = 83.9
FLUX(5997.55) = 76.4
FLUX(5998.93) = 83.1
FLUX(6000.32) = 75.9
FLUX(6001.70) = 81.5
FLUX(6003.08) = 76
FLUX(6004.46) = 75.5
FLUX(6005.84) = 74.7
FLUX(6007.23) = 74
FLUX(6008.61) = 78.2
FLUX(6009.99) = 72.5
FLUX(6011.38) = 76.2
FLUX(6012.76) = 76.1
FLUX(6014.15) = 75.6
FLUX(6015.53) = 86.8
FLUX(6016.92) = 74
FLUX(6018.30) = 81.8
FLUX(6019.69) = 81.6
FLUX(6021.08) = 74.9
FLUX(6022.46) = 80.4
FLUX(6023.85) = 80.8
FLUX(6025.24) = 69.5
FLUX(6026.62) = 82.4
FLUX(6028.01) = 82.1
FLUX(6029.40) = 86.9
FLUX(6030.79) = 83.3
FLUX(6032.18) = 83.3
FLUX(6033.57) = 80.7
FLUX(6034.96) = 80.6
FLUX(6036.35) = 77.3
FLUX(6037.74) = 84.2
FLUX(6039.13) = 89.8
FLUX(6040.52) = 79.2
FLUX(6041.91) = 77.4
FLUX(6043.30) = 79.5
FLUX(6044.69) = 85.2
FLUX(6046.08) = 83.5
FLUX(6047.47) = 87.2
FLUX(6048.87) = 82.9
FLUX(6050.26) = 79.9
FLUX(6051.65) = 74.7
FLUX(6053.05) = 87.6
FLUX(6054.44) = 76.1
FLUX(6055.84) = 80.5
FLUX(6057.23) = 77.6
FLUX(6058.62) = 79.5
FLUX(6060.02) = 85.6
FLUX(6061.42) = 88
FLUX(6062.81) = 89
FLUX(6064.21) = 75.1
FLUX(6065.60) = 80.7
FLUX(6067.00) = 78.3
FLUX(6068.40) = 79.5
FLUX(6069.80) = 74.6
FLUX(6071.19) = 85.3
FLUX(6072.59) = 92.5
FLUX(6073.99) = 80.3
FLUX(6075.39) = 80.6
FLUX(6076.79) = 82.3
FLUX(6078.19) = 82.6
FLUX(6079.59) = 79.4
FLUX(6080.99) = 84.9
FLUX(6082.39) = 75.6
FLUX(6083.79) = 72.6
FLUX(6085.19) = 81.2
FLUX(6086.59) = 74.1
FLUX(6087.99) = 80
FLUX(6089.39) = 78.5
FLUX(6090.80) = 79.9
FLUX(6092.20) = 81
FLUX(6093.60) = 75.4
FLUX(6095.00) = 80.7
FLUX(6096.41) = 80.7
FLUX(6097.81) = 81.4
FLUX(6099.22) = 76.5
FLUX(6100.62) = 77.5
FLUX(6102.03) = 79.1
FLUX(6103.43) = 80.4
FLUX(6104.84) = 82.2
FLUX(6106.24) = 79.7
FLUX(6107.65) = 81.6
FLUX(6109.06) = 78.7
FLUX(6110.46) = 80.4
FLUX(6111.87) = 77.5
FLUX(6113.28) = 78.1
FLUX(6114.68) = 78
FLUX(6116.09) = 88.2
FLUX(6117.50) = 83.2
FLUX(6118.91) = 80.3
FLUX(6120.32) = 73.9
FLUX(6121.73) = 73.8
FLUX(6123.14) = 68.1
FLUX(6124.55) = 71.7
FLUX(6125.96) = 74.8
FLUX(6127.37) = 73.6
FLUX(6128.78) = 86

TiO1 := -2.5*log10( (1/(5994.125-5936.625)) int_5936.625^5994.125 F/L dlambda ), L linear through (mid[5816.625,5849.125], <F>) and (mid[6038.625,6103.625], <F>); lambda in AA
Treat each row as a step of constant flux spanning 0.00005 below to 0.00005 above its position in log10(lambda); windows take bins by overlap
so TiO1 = 0.046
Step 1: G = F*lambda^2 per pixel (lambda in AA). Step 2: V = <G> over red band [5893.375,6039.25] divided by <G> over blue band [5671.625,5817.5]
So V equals 1.05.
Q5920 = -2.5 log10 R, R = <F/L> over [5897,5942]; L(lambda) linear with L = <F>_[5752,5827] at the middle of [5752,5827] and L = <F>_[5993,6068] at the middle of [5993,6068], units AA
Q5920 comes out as 0.07 mag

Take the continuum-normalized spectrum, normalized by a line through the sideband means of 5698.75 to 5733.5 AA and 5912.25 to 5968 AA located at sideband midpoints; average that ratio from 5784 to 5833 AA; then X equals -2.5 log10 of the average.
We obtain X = -0.04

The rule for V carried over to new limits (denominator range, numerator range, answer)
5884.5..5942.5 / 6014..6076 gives 1.17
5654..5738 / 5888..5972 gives 1.04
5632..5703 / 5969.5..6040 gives 1.14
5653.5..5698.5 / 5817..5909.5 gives 1.07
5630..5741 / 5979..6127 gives 1.15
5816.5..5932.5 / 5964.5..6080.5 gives 1.08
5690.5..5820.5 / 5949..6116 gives 1.09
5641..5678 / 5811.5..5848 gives 1.12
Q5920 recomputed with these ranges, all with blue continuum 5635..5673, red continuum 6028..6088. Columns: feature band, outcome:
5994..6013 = 0.06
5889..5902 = 0.23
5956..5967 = 0.04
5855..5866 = -0.02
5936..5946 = 0.04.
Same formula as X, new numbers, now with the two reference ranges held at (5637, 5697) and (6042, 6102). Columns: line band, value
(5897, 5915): 0.08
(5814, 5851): -0.04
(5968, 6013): 0.03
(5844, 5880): -0.03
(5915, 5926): 0.04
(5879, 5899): 0.17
